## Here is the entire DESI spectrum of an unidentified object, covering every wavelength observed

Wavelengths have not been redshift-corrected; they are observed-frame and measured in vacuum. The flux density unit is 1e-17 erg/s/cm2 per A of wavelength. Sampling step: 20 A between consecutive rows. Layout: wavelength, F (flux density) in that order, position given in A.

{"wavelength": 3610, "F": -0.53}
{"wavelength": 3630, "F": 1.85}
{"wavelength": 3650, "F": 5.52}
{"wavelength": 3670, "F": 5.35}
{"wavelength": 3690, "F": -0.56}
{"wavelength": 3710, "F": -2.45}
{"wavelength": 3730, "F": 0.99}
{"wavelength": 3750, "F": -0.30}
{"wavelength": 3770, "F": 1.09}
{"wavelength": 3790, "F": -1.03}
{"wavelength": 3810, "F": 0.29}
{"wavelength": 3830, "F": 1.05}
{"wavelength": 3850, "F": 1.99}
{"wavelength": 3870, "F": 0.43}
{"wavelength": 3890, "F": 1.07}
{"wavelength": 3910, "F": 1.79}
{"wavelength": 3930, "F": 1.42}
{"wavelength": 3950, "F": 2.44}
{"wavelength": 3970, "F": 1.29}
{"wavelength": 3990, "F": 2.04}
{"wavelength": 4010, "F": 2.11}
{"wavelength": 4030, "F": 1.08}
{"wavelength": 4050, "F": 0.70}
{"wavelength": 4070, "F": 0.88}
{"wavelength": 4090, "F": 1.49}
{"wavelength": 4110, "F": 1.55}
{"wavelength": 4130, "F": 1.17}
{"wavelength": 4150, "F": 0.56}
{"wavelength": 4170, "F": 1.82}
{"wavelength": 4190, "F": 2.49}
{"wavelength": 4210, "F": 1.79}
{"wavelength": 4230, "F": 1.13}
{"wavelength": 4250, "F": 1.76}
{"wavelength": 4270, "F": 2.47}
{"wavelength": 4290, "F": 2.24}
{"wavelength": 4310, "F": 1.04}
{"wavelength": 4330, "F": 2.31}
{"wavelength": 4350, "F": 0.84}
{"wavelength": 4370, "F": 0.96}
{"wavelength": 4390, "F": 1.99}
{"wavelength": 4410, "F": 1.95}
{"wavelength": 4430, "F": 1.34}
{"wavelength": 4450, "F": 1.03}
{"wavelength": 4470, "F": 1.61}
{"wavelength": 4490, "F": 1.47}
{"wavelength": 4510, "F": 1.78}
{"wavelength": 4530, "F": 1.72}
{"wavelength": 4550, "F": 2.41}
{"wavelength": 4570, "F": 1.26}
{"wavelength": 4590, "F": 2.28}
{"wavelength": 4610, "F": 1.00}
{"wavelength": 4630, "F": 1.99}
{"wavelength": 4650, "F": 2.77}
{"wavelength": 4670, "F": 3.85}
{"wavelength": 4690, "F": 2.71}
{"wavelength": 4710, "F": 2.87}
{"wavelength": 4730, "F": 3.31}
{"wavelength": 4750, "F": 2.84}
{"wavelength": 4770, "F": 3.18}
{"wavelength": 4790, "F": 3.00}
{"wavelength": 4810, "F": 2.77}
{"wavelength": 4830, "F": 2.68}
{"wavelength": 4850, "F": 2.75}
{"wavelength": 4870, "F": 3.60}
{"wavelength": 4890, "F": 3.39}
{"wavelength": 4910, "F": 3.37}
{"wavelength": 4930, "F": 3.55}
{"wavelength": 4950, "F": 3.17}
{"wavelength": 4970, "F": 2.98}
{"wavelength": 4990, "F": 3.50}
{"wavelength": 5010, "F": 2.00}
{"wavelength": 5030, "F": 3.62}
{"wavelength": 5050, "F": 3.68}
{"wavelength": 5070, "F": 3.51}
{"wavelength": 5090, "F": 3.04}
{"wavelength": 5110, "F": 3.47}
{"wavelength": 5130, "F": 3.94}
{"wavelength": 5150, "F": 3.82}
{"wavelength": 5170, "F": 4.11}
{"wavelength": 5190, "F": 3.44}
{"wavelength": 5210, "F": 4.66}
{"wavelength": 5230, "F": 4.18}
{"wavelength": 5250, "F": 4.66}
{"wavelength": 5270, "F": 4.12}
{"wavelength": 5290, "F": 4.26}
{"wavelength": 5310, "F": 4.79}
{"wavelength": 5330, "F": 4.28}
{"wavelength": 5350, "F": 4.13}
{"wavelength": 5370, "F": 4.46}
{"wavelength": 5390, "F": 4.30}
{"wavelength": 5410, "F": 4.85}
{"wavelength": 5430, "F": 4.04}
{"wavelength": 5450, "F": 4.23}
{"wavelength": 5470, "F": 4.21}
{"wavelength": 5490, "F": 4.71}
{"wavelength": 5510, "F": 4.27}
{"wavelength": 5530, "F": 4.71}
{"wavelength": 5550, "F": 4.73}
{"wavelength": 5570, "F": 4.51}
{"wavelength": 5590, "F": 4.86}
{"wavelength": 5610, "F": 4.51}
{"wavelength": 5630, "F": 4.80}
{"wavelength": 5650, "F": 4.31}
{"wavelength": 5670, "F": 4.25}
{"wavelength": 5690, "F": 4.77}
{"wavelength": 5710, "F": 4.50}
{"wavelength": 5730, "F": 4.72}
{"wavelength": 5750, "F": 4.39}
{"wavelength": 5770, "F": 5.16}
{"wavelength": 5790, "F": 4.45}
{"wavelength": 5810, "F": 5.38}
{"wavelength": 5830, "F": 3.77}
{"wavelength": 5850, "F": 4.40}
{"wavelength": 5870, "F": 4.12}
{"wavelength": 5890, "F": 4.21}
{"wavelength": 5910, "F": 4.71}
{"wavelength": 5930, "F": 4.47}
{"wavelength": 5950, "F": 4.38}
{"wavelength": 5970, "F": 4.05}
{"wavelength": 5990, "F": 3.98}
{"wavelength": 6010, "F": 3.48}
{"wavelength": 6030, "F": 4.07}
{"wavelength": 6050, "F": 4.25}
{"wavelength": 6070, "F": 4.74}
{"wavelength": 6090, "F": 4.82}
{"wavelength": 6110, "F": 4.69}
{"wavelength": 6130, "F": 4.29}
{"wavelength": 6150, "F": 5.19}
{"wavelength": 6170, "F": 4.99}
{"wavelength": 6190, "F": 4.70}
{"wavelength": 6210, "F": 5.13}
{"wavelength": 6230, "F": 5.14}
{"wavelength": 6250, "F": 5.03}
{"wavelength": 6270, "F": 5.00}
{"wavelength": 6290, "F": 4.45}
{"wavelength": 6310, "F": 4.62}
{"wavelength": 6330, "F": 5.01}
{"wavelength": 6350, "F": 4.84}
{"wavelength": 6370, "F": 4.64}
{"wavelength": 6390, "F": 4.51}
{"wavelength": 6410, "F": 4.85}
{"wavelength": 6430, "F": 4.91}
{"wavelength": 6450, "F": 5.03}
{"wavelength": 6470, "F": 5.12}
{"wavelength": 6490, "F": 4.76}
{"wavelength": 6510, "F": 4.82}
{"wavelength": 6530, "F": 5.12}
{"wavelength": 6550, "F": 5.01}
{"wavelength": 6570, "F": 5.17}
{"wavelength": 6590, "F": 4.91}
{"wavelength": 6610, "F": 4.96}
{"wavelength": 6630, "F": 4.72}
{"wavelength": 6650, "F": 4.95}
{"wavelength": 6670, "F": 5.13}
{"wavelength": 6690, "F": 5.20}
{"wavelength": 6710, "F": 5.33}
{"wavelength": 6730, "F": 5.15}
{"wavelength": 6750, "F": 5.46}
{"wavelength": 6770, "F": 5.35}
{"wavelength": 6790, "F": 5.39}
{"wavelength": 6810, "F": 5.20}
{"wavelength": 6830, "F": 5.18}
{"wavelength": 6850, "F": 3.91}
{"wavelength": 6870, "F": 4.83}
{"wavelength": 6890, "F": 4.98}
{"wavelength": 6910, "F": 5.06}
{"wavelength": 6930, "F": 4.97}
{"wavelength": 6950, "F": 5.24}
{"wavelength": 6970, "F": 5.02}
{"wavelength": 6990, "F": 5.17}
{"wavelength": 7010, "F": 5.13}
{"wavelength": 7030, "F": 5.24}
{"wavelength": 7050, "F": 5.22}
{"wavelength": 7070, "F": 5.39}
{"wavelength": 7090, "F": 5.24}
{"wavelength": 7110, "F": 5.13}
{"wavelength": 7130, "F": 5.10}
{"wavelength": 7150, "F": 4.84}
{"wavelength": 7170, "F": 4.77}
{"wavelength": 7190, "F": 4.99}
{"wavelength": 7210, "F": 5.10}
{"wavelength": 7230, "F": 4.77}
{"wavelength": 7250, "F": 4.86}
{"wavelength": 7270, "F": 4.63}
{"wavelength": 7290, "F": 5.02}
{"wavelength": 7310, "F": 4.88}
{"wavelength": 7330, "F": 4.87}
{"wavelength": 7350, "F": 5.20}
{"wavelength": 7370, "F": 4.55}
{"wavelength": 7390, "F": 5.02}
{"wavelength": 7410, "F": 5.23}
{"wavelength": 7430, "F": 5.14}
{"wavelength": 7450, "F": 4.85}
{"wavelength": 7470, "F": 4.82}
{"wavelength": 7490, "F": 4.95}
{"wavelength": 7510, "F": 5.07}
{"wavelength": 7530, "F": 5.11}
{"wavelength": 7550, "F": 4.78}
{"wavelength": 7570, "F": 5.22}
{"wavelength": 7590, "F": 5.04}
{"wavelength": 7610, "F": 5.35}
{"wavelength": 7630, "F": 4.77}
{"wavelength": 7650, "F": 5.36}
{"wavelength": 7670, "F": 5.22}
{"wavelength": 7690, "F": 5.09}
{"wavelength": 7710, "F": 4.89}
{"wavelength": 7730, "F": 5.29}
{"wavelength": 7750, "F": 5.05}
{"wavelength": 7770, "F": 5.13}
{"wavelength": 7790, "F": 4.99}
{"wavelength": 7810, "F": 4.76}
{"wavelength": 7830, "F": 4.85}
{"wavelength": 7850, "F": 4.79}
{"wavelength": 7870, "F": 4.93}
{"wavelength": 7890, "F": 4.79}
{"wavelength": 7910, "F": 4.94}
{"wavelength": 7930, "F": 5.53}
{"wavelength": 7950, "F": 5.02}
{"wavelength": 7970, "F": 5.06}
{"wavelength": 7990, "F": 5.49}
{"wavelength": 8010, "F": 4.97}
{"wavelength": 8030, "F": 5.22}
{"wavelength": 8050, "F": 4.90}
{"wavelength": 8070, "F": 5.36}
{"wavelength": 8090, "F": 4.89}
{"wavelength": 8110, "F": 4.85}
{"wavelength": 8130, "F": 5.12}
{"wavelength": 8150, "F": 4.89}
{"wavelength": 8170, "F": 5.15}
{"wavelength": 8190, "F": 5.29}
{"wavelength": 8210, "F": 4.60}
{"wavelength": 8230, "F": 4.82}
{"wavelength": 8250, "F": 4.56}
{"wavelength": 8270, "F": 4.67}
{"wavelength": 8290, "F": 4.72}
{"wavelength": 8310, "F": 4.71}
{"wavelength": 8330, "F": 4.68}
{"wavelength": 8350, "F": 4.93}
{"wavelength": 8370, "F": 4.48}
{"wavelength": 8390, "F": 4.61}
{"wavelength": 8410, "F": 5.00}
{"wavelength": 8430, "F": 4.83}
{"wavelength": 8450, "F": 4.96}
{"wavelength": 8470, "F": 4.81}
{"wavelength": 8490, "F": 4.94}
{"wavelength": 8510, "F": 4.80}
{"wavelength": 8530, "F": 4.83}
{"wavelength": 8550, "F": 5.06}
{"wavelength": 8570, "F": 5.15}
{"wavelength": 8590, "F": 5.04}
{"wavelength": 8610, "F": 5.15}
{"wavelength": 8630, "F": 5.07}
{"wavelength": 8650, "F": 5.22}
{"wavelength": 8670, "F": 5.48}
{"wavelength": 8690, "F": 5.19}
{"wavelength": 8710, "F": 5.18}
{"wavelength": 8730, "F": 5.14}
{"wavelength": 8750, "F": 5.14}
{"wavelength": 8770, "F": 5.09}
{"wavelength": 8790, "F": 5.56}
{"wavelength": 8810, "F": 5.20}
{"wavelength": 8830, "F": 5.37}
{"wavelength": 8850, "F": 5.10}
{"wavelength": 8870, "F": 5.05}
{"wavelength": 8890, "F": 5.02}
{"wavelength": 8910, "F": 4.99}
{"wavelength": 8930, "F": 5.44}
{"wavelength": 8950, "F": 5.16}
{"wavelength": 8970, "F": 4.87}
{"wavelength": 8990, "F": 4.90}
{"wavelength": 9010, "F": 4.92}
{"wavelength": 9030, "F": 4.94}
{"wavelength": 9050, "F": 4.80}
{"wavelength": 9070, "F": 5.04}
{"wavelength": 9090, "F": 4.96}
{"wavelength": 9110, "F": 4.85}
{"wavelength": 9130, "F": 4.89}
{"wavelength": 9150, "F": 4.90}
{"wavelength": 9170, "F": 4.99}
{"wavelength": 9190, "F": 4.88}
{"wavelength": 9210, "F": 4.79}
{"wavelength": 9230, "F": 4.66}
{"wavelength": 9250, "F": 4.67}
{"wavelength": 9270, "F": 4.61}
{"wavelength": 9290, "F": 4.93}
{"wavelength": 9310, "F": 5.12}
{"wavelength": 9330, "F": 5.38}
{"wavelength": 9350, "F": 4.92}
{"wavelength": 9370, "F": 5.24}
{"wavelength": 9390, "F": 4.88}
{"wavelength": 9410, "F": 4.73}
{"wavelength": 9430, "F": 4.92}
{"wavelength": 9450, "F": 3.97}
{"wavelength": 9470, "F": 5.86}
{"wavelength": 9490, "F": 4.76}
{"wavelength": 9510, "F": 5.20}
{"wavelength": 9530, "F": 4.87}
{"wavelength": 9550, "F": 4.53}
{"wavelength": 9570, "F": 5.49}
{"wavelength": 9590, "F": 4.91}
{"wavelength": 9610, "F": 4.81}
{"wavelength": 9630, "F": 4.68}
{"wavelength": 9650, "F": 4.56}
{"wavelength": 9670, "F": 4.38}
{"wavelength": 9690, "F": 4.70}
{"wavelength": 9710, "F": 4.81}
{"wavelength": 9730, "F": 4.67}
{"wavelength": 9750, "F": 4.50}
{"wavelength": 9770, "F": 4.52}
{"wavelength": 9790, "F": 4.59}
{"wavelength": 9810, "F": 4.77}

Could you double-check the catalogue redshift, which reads 0.162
